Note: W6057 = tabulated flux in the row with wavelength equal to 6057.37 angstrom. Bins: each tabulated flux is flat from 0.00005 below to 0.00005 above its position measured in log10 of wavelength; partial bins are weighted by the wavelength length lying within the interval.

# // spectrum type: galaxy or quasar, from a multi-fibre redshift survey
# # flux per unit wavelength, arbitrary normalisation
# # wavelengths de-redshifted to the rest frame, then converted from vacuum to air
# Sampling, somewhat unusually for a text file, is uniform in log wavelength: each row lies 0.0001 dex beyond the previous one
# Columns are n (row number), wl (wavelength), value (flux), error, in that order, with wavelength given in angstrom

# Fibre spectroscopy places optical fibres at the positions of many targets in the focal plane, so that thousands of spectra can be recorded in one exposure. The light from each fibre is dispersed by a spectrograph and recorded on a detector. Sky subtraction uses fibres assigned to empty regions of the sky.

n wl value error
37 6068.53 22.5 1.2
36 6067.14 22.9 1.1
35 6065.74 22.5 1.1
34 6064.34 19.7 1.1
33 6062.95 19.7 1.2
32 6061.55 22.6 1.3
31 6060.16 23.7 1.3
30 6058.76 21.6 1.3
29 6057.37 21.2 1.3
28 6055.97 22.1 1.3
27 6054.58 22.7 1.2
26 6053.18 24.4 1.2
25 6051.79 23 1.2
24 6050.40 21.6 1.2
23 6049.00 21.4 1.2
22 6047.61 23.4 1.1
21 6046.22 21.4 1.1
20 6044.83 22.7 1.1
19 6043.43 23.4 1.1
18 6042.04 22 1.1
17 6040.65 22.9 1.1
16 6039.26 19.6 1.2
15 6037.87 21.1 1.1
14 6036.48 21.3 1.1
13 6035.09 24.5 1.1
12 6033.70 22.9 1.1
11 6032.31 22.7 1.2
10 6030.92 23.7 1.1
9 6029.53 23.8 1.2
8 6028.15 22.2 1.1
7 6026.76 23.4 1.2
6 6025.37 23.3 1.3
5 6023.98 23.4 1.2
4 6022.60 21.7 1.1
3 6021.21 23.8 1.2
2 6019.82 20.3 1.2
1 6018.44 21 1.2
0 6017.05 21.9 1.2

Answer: 21.2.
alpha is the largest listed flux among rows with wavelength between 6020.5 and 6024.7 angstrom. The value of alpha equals 23.8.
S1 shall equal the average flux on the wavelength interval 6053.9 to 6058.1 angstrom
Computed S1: 22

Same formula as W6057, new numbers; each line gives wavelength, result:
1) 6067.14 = 22.9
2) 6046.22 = 21.4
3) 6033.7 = 22.9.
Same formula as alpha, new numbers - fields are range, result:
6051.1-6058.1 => 24.4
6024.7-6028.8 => 23.4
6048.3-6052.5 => 23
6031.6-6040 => 24.5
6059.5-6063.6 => 23.7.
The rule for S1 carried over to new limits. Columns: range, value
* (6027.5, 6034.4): 23.1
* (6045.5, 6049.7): 22.1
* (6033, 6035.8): 23.7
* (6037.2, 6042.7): 21.4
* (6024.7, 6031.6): 23.3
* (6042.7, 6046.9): 22.5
